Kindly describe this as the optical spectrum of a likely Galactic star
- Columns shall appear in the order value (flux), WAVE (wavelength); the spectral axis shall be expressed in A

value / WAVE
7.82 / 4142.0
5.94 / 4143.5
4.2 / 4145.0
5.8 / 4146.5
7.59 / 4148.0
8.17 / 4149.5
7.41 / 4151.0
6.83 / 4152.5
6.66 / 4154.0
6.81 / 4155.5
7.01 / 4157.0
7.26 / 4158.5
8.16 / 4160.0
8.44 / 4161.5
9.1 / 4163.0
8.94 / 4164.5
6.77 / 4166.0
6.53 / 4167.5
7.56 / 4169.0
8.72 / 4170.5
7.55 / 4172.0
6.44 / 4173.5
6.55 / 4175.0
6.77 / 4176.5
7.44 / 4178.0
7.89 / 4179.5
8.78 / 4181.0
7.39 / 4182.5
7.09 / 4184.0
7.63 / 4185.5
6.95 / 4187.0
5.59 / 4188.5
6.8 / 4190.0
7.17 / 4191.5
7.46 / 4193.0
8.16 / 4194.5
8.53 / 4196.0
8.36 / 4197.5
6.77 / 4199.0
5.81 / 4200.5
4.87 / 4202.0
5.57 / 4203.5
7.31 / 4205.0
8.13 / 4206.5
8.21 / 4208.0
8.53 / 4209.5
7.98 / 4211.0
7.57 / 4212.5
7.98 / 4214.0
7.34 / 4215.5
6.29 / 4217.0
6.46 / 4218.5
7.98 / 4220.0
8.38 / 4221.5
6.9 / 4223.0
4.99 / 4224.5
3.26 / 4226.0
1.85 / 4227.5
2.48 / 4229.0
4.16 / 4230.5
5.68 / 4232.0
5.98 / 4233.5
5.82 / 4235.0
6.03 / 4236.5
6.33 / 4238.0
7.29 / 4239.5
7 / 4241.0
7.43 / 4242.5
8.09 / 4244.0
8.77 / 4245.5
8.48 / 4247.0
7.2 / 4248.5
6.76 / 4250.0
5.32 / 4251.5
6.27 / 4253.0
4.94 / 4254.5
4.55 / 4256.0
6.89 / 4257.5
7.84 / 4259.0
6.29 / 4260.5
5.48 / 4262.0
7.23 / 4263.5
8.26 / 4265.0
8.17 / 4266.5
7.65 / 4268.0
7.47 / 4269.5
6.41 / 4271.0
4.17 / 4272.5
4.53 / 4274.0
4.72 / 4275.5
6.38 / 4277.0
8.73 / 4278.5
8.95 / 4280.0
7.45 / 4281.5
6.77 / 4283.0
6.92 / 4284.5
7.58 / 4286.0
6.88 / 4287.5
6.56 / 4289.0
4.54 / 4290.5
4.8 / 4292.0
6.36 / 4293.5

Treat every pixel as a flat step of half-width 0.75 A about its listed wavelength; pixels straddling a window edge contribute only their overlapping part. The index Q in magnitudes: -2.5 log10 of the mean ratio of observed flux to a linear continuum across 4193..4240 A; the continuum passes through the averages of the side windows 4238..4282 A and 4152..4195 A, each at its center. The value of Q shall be 0.10 mag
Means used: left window 7.39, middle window 6.5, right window 6.84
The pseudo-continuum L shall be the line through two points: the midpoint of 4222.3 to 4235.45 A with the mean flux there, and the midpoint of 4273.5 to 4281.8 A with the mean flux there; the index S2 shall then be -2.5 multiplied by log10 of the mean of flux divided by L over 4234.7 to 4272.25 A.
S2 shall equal -0.21 mag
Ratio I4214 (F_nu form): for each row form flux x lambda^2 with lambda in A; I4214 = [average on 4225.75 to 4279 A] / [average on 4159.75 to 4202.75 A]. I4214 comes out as 0.9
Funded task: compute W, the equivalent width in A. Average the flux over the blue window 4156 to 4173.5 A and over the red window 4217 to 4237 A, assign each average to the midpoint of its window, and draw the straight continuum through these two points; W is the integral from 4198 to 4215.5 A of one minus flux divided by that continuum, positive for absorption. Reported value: -3.0 A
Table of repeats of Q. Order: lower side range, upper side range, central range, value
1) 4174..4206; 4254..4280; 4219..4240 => 0.23 mag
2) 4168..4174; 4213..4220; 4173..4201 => 0.02 mag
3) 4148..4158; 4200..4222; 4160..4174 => -0.09 mag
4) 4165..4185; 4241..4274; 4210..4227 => 0.05 mag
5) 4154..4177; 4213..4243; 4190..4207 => -0.06 mag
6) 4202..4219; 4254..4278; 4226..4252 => 0.12 mag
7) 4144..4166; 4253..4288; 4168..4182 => -0.05 mag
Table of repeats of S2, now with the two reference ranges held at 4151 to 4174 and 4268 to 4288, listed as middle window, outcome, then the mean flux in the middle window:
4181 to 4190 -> 0.044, 7.07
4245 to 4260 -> 0.039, 6.66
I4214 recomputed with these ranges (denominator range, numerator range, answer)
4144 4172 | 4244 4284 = 0.97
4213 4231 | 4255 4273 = 1.20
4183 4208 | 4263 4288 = 1.02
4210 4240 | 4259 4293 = 1.13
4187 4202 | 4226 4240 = 0.71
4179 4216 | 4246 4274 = 0.92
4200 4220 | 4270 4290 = 0.96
